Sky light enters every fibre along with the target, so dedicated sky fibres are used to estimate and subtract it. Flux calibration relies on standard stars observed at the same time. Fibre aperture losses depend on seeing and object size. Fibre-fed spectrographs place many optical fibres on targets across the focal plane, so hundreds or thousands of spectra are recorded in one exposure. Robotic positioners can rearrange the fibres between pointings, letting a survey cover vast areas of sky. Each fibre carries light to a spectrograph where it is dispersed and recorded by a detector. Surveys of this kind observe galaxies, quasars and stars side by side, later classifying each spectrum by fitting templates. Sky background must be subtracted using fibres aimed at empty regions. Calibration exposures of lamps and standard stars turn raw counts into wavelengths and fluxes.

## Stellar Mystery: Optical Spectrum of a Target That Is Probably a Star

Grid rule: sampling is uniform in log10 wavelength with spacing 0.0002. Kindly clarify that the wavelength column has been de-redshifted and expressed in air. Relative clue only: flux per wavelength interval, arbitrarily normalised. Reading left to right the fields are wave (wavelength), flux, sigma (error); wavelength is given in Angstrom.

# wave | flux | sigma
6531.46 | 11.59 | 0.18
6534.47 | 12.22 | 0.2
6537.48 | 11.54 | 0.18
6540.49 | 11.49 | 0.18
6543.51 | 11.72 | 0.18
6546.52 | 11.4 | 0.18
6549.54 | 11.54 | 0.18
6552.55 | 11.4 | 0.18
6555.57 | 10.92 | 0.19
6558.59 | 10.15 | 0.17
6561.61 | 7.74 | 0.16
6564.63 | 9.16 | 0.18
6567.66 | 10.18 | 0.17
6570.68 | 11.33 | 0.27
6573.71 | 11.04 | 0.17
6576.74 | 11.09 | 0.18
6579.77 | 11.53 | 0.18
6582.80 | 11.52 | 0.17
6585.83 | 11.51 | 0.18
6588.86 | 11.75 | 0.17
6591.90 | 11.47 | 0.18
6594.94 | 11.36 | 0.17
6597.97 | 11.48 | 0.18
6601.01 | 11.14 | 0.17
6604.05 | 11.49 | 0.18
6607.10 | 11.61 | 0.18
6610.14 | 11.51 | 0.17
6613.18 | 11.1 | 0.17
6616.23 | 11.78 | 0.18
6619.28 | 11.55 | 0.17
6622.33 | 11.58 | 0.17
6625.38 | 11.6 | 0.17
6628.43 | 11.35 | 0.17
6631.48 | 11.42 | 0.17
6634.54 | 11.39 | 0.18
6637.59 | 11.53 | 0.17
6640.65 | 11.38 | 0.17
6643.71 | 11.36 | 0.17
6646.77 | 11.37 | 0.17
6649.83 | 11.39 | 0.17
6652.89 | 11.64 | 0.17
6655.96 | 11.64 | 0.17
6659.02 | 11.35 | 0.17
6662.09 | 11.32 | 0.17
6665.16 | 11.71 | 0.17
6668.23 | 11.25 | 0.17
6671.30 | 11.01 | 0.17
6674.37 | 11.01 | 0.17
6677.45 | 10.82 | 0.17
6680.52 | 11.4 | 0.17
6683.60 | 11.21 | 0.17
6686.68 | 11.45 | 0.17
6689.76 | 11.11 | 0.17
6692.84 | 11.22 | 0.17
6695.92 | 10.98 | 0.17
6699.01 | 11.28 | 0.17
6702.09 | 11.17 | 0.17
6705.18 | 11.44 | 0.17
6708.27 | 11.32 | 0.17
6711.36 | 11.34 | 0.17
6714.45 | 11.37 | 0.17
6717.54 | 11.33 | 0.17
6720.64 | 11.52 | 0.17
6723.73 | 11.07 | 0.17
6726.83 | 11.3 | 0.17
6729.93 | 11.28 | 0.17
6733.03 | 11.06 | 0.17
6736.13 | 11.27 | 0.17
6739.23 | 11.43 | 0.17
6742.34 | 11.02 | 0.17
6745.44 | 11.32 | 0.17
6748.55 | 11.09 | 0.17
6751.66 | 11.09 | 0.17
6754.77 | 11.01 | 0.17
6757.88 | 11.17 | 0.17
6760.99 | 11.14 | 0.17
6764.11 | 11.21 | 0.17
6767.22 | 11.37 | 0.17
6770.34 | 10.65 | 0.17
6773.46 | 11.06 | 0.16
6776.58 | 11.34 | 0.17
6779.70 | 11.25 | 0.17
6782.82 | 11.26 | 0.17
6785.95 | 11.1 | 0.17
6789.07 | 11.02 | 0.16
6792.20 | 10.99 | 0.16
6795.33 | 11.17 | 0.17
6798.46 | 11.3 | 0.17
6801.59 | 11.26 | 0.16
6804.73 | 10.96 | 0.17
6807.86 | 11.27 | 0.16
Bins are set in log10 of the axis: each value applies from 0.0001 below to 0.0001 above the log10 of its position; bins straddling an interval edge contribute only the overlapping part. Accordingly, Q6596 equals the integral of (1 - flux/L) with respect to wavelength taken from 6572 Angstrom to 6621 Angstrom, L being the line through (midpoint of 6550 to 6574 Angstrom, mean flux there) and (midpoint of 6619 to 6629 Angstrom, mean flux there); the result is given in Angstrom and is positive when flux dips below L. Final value -2.1 Angstrom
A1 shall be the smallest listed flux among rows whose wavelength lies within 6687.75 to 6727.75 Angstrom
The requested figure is 10.98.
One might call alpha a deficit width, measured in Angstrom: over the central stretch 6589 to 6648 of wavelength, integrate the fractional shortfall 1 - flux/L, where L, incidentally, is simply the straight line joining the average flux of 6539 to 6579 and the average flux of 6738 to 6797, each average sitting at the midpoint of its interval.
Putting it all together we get -3.35 Angstrom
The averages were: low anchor 10.7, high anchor 11.1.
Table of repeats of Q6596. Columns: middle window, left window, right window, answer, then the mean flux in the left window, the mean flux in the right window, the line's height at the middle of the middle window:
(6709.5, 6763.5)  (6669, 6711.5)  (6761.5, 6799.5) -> -0.28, 11.2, 11.1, 11.2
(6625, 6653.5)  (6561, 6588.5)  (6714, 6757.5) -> -1.35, 10.7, 11.2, 10.9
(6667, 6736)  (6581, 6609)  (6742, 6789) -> 0.26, 11.5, 11.1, 11.3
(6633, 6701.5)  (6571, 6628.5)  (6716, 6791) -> 0.13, 11.4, 11.2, 11.3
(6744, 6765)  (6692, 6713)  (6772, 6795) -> 0.08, 11.3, 11.1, 11.2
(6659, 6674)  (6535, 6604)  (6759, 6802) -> -0.28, 11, 11.1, 11.1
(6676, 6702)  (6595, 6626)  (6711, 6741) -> 0.38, 11.5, 11.3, 11.4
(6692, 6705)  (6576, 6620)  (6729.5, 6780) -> 0.09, 11.5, 11.2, 11.3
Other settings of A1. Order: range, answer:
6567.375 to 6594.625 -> 10.18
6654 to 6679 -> 10.82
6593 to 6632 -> 11.1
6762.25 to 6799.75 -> 10.65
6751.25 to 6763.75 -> 11.01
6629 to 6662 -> 11.35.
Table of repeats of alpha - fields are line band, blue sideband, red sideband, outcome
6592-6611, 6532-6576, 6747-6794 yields -0.9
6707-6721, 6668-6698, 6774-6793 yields -0.3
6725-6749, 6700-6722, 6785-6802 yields 0.1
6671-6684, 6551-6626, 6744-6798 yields 0.0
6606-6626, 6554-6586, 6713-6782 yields -1.6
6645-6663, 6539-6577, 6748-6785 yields -0.9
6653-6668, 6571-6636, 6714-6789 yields -0.2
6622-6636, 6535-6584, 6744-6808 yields -0.6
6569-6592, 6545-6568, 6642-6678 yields -1.8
